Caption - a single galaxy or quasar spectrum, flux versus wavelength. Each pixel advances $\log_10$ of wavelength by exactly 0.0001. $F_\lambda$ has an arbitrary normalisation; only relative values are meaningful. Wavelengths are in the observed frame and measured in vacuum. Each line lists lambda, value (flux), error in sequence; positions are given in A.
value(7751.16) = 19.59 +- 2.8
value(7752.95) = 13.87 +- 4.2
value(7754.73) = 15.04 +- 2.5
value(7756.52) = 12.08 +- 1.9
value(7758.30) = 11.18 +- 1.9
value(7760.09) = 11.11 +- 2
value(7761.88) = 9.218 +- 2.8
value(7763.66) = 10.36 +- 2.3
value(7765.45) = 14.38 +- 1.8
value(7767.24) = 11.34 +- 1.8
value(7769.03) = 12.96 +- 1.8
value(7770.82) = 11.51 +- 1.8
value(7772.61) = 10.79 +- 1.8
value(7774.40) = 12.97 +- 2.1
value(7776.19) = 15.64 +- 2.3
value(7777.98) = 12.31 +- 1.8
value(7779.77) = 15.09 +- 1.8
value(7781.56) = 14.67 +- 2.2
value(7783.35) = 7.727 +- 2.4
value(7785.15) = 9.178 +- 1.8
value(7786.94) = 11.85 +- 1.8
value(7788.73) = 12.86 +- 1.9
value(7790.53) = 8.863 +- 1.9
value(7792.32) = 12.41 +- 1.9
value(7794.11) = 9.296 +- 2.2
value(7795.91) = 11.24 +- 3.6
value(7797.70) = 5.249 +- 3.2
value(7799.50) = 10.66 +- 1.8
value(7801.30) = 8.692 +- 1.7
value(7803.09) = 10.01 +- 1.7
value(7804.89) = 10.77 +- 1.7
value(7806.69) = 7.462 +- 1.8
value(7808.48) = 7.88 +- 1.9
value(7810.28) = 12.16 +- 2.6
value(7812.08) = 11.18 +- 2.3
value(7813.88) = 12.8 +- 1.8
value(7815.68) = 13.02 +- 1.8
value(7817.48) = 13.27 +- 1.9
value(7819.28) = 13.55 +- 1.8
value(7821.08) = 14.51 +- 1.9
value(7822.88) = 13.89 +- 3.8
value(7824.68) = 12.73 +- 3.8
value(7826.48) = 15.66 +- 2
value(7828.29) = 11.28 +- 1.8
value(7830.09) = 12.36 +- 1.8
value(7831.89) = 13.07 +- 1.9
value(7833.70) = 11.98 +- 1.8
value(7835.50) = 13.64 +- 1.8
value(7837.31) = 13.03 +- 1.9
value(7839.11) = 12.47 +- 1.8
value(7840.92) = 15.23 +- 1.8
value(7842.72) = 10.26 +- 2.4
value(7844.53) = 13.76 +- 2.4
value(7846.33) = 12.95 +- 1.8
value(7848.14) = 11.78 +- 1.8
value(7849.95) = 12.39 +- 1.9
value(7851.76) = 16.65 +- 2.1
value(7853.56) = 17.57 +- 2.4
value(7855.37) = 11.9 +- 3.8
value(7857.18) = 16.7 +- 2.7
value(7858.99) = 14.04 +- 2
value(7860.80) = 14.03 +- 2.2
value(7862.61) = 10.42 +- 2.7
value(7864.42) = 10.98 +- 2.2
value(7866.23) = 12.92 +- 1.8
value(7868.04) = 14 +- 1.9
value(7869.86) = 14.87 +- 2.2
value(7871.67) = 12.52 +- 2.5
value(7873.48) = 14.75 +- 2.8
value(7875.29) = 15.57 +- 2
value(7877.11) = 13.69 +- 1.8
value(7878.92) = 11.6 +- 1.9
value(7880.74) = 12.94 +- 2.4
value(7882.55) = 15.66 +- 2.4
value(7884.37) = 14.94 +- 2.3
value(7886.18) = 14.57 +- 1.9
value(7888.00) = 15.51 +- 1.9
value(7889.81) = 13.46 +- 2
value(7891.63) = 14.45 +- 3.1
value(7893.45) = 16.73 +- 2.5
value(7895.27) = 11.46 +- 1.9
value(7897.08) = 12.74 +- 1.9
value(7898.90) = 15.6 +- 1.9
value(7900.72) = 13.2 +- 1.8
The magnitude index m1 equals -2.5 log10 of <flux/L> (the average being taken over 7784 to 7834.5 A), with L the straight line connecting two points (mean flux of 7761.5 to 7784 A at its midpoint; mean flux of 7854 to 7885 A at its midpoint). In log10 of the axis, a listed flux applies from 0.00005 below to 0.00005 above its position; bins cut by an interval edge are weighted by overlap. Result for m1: 0.14 mag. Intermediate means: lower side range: 12.4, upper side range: 13.7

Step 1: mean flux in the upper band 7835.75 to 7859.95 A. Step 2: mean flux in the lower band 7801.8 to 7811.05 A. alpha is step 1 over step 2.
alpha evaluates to 1.43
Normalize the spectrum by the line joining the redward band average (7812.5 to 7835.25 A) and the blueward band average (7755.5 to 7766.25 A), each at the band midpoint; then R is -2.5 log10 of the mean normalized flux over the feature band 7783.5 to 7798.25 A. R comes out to 0.21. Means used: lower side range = 11.4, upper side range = 13.1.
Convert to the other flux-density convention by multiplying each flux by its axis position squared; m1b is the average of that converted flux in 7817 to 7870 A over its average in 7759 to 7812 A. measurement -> 1.24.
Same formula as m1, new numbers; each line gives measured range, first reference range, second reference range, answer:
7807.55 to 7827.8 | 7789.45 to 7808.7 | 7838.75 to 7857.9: -0.15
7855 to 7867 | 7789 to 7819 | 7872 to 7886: 0.01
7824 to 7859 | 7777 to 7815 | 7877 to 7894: -0.08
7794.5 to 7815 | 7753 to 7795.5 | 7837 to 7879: 0.26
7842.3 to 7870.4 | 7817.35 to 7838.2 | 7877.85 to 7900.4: 0.01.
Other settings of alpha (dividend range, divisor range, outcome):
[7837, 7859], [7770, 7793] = 1.15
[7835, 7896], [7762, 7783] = 1.09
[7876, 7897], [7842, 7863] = 1.03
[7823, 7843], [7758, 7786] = 1.09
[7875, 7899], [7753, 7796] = 1.19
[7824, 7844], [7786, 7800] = 1.25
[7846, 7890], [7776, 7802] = 1.27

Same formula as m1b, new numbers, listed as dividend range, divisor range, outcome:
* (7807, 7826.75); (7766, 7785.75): 1.03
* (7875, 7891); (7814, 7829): 1.07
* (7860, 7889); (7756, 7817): 1.26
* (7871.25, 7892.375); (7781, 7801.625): 1.42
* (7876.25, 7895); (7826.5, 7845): 1.13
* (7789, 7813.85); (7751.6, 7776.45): 0.81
